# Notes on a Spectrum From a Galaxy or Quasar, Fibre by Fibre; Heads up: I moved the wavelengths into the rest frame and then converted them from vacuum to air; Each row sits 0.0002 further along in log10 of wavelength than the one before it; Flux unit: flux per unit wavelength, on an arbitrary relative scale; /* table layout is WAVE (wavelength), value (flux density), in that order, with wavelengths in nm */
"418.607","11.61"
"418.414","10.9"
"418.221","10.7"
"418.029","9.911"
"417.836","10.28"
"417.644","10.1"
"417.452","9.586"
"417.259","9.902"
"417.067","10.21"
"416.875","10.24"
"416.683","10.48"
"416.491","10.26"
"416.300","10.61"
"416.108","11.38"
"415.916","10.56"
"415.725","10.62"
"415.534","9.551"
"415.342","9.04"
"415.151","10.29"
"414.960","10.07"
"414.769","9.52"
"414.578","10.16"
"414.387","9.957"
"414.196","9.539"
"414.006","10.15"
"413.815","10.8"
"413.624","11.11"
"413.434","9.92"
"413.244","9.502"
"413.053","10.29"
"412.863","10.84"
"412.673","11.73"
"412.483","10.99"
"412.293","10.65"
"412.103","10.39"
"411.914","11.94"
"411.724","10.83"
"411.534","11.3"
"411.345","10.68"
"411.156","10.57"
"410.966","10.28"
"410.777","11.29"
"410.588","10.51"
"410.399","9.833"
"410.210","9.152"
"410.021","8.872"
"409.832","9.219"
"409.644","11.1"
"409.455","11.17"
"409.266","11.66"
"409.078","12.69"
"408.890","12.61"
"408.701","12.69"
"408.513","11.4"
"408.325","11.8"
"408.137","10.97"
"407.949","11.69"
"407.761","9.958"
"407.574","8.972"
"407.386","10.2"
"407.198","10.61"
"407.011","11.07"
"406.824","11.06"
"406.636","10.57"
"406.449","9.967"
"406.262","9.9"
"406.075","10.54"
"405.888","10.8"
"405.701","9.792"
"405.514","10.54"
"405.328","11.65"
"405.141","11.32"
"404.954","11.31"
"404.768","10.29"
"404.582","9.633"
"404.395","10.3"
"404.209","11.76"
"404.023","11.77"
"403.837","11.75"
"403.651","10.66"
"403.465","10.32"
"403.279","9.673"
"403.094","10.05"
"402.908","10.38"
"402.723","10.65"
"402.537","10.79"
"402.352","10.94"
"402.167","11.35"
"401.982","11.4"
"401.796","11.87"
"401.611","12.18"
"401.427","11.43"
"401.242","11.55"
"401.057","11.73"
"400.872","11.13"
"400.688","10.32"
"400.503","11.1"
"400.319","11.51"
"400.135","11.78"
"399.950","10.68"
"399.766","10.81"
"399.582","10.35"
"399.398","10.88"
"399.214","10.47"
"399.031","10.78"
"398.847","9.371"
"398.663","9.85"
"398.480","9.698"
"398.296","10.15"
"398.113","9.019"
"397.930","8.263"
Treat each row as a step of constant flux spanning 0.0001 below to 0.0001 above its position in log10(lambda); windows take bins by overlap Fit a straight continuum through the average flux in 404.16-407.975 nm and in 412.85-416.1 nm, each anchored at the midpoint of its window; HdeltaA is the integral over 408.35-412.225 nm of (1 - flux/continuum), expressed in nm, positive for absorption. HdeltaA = -0.22 nm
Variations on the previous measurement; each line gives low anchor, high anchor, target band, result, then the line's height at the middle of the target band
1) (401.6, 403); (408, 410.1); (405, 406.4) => 0.07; 11.2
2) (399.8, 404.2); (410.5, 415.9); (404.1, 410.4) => 0.02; 10.8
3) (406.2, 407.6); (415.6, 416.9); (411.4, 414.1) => -0.06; 10.5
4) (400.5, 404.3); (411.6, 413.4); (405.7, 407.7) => 0.11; 11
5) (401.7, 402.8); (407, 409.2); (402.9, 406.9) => 0.20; 11.2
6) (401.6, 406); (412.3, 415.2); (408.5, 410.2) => -0.09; 10.6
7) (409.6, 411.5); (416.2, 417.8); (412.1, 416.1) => -0.05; 10.2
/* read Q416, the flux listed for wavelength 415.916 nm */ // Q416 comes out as 10.56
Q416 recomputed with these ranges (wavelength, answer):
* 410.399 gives 9.833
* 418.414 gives 10.9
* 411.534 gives 11.3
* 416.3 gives 10.61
